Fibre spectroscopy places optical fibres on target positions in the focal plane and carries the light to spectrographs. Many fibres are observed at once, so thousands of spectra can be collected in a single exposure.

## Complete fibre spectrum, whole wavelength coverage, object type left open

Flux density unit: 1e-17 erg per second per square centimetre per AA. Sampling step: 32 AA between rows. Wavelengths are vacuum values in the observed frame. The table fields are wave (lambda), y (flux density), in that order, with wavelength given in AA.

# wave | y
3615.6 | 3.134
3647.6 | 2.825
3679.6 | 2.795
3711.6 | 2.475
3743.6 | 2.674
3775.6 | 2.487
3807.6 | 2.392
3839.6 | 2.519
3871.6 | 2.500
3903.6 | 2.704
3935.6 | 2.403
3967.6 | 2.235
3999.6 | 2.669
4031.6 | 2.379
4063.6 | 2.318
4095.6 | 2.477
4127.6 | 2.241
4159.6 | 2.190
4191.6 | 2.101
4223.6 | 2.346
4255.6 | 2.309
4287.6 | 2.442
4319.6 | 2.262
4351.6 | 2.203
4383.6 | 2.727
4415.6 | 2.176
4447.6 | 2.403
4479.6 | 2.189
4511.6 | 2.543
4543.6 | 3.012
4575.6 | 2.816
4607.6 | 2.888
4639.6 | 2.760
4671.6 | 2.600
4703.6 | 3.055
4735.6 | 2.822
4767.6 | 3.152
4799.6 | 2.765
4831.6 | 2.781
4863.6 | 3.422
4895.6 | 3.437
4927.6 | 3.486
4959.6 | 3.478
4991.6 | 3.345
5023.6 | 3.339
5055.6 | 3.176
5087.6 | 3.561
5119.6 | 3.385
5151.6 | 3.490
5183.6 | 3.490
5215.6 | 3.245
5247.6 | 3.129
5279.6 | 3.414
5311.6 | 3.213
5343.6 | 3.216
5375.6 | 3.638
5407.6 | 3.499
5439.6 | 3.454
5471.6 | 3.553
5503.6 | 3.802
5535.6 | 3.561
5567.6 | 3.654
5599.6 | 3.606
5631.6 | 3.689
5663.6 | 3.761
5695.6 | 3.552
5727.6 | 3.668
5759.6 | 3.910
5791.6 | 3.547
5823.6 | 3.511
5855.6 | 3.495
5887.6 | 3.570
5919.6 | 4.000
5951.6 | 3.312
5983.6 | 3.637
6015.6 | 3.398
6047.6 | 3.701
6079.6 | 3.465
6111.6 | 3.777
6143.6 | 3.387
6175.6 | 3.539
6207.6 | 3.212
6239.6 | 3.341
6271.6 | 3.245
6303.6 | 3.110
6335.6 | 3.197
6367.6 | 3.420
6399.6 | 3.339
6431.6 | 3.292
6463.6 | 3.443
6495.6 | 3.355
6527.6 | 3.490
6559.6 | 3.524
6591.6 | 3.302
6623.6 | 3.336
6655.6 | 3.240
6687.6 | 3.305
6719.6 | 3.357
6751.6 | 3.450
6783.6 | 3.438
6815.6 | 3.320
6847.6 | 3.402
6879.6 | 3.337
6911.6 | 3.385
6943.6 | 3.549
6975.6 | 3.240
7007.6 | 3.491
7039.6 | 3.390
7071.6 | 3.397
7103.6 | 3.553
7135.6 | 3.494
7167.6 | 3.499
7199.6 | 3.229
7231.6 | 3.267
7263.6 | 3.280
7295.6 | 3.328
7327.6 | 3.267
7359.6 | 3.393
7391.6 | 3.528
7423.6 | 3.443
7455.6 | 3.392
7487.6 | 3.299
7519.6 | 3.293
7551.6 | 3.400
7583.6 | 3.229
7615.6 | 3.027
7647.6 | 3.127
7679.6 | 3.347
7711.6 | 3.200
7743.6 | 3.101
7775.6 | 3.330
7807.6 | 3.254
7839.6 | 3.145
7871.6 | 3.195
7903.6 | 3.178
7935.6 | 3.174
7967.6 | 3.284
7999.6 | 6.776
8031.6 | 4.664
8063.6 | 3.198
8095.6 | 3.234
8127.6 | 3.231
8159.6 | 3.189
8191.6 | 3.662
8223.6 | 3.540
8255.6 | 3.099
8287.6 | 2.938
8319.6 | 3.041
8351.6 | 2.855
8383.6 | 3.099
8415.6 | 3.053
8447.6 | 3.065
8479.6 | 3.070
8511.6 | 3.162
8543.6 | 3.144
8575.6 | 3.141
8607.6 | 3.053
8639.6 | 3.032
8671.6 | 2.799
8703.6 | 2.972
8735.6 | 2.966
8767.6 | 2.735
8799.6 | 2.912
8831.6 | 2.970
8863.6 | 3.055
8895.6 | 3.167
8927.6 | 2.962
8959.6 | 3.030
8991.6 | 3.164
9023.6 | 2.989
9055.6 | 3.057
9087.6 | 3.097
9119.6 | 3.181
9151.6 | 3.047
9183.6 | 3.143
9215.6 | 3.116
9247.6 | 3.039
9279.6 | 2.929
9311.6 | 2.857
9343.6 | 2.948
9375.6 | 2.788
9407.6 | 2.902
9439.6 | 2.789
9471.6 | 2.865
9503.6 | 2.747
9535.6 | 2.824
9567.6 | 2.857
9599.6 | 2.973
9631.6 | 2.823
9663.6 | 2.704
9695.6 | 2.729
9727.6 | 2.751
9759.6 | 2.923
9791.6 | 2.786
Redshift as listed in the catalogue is 0.22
